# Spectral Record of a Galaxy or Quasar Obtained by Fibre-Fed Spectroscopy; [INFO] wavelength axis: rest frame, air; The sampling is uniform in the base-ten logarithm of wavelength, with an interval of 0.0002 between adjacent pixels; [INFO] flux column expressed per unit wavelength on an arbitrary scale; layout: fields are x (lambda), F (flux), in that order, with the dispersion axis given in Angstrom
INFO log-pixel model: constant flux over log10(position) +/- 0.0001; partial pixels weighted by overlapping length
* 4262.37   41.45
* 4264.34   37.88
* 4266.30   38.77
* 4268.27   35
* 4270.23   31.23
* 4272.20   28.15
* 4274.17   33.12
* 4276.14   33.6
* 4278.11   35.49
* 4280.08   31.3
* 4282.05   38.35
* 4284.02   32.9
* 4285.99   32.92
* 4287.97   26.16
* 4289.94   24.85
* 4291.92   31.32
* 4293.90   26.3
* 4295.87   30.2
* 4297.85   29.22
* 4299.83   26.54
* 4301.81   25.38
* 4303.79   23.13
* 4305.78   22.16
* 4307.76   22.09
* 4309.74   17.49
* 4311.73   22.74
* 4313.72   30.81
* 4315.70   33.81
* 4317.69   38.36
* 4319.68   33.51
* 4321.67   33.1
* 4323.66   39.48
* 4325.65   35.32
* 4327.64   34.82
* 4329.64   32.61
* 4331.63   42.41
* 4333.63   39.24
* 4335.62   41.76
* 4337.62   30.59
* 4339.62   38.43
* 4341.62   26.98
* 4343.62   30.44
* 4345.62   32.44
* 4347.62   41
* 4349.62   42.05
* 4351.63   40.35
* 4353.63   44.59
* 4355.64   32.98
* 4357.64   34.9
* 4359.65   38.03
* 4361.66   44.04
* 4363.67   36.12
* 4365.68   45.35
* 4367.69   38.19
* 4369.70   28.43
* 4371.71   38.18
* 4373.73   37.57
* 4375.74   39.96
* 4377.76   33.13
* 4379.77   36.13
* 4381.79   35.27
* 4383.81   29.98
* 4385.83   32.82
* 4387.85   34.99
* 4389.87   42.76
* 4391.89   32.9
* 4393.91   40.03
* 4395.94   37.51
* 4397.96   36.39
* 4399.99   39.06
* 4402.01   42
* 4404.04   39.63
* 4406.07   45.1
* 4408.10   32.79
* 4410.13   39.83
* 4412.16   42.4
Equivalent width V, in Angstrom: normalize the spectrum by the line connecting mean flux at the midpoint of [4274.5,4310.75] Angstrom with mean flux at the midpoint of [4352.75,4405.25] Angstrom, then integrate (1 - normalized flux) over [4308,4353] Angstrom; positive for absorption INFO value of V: -2.68 Angstrom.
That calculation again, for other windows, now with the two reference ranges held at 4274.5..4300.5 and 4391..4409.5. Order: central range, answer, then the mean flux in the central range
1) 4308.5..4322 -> 1.3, 29.7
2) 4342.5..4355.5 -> -1.1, 38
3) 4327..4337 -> -1.2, 38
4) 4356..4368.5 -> -1.1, 39.1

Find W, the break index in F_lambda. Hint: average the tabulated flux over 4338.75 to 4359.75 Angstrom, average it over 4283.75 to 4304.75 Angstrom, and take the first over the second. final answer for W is 1.3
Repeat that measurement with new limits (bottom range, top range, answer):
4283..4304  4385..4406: 1.35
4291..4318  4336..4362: 1.37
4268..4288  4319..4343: 1.09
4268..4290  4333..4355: 1.15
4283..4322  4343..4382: 1.34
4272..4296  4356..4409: 1.19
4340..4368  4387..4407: 1.04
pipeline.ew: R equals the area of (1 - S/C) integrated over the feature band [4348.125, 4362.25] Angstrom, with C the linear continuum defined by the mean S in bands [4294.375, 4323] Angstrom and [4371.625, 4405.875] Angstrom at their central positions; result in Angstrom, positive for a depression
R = -2.7 Angstrom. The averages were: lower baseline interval 27.9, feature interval 39.5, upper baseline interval 37.1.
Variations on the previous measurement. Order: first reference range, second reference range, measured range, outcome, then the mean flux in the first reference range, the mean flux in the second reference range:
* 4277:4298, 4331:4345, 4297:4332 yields 3.64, 30.9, 35.4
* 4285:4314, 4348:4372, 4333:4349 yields -0.25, 26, 38.7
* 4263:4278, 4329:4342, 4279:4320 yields 7.85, 34.2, 36.5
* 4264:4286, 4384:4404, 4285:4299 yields 2.36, 34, 37.4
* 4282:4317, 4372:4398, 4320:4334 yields -2.89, 27.4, 36.2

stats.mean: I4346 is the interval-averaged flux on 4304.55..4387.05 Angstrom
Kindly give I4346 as 34.8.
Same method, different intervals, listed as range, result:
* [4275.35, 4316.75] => 28.4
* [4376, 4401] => 36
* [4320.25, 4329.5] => 35.3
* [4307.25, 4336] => 33.2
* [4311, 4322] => 32.2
